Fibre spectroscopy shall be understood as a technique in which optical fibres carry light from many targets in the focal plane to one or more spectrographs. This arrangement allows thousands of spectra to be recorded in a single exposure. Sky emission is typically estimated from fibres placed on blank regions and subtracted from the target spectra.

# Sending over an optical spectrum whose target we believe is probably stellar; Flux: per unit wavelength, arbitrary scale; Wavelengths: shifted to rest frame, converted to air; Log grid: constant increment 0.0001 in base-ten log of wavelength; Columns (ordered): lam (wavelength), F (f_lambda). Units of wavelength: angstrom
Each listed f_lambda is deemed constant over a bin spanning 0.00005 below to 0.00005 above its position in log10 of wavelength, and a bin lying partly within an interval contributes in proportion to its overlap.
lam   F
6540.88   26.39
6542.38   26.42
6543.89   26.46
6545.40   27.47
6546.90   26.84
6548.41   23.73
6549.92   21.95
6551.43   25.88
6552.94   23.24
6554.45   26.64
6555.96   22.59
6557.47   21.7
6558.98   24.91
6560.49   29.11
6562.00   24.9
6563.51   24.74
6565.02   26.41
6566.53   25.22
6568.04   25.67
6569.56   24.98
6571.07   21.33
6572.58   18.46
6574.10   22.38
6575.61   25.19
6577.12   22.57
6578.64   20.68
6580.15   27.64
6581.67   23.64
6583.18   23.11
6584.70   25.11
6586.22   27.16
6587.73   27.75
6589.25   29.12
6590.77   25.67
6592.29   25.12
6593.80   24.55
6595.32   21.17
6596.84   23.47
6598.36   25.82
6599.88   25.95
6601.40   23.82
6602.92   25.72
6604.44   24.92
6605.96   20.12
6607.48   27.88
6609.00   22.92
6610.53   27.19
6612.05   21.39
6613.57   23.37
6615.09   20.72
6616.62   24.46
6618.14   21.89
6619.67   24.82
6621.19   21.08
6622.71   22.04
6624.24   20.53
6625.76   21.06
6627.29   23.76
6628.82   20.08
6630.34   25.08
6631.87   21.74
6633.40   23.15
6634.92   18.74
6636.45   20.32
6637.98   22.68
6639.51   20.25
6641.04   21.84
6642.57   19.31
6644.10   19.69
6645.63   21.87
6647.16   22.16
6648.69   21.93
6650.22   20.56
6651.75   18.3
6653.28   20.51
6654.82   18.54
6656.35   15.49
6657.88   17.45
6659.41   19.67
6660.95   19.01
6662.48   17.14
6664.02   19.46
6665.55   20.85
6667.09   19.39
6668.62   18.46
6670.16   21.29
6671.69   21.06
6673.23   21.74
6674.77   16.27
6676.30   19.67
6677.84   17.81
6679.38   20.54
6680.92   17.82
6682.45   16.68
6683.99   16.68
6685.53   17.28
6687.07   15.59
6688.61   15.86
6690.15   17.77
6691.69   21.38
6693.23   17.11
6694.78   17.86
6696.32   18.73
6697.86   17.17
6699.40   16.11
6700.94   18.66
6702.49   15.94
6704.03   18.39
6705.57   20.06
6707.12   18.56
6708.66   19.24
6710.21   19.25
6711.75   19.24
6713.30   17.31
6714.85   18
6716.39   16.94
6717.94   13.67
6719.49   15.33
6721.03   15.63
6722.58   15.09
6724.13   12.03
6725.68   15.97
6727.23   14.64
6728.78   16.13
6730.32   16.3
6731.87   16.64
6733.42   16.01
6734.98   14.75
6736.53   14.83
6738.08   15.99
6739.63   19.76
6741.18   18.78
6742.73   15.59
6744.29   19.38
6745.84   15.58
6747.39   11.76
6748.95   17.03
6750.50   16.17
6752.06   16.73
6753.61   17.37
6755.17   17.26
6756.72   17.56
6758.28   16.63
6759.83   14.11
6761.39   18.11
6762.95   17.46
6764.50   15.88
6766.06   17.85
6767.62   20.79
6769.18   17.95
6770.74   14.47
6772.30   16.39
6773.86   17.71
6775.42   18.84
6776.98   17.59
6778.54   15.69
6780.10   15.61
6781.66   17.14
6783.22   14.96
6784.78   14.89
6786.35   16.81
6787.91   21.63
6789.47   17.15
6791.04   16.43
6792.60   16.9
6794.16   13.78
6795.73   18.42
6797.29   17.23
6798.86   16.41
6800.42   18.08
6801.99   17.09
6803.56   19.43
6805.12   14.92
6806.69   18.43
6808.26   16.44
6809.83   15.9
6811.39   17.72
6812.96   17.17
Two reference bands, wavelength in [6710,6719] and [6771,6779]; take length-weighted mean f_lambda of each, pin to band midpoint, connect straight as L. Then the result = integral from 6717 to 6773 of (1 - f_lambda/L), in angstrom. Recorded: 2.93 angstrom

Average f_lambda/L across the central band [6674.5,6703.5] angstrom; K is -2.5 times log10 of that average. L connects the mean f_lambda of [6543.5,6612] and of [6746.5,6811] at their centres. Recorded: 0.15 mag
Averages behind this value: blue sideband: 24.6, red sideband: 16.9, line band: 17.7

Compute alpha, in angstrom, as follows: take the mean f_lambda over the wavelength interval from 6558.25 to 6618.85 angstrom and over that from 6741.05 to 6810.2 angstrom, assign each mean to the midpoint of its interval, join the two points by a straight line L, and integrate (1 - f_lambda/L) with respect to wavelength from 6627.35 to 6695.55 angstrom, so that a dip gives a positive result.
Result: 6.4 angstrom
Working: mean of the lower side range 24.4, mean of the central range 19.5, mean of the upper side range 16.9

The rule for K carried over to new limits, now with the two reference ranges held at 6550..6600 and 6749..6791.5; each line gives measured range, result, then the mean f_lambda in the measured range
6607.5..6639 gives 0.01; 22.5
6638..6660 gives 0.09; 19.9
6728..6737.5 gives 0.17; 15.8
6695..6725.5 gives 0.13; 17.1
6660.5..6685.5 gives 0.10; 18.9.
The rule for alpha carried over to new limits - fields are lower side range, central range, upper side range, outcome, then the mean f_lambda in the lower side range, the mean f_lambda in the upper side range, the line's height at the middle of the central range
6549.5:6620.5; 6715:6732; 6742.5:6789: 2.96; 24.3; 16.8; 18.6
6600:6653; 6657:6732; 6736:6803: 7.55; 22.2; 16.9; 19.7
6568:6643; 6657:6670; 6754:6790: 1.32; 23.3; 17.1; 21.2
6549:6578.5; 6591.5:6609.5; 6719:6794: -1.37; 24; 16.5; 22.6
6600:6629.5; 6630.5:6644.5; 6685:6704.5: 0.30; 23.1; 17.5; 21.5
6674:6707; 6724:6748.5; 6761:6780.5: 2.09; 17.8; 17.3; 17.5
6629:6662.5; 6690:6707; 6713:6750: -0.49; 20.3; 15.9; 17.6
